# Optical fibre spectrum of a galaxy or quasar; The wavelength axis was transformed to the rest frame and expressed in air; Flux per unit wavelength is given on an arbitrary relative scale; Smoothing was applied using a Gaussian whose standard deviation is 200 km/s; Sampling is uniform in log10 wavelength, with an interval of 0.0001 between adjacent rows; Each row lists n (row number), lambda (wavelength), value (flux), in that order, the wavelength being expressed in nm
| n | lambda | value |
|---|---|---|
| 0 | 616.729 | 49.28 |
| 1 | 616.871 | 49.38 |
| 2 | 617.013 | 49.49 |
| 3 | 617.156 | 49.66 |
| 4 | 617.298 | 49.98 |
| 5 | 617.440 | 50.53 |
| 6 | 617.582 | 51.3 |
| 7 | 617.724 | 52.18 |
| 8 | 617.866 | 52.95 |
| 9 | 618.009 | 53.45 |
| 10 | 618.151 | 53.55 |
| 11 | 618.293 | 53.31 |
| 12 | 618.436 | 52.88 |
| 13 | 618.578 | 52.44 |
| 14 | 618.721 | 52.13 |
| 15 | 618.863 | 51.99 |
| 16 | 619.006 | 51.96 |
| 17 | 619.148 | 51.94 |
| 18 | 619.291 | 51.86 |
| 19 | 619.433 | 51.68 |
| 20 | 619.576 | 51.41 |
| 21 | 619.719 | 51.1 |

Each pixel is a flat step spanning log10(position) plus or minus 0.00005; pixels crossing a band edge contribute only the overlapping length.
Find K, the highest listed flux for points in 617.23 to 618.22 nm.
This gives 53.55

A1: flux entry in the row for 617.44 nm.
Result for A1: 50.53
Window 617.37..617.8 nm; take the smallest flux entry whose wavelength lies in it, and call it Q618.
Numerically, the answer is 50.53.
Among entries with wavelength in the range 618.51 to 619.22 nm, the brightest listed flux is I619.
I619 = 52.44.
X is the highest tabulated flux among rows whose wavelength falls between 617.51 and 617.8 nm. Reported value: 52.18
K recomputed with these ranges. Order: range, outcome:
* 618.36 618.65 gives 52.88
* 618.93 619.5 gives 51.96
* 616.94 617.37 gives 49.98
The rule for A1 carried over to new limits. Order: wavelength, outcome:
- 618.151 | 53.55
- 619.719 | 51.1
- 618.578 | 52.44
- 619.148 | 51.94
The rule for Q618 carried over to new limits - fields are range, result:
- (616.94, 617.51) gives 49.49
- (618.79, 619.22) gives 51.94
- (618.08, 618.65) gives 52.44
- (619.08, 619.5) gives 51.68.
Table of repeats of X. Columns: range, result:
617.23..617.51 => 50.53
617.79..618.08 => 53.45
